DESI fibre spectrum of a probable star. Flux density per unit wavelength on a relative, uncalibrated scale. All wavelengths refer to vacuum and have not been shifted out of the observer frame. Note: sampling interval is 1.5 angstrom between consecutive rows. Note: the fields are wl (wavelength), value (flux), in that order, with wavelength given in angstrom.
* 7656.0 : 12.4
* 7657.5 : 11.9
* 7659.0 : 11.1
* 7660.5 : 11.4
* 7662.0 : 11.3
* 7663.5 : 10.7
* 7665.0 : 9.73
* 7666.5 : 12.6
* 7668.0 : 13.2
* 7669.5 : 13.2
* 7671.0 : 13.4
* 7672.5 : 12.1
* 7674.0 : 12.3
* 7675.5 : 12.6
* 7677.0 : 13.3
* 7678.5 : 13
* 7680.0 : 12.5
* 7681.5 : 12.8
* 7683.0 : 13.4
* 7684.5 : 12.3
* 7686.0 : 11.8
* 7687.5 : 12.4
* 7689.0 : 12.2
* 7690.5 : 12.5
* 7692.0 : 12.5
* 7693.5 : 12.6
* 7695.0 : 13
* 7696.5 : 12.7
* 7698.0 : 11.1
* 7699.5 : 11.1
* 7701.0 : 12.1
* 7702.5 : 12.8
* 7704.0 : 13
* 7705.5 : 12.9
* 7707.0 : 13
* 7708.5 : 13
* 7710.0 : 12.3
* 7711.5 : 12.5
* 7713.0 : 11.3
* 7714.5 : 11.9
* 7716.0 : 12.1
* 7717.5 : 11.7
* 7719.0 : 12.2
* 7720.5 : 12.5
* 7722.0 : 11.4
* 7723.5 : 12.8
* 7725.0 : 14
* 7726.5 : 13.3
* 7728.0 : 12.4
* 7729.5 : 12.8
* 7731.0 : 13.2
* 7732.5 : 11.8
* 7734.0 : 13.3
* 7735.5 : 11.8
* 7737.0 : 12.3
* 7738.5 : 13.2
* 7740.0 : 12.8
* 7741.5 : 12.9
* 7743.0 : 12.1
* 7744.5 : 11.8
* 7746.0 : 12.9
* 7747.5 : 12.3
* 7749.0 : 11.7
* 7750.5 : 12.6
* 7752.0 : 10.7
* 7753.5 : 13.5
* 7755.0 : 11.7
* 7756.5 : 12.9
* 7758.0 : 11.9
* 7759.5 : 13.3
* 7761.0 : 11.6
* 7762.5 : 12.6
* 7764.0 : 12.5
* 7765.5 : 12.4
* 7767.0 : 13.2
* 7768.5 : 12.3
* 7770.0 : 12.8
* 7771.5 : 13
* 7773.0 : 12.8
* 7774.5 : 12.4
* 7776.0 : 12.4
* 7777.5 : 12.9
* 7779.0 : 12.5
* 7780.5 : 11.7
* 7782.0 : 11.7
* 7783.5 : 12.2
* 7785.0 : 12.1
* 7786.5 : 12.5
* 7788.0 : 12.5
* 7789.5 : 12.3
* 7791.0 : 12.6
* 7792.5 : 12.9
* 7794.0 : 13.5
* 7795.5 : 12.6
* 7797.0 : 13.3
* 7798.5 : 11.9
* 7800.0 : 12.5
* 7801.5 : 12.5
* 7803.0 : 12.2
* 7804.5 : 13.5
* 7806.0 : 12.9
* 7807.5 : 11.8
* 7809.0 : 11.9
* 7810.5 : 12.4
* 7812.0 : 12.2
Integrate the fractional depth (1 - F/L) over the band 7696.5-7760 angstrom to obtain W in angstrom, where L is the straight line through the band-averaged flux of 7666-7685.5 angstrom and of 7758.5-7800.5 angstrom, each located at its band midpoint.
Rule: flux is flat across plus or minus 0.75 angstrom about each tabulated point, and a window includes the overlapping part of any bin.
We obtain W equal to 1.34 angstrom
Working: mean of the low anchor 12.8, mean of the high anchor 12.5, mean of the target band 12.4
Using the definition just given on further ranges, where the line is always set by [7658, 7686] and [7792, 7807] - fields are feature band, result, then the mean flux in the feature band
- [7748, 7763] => 0.4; 12.2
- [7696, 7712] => 0.0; 12.4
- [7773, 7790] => 0.5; 12.3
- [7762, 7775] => 0.0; 12.7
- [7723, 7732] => -0.4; 13.1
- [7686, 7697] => -0.1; 12.5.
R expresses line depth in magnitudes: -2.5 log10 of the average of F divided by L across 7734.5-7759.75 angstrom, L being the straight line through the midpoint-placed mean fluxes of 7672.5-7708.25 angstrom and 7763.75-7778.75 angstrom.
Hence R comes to 0.02 mag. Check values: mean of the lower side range 12.5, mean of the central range 12.4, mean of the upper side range 12.7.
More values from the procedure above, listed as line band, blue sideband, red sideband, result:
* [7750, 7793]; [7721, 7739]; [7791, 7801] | 0.03 mag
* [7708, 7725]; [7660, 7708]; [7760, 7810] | 0.02 mag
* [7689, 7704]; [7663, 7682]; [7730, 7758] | 0.01 mag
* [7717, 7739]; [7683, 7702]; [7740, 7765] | -0.03 mag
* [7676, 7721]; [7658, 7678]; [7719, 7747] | -0.01 mag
